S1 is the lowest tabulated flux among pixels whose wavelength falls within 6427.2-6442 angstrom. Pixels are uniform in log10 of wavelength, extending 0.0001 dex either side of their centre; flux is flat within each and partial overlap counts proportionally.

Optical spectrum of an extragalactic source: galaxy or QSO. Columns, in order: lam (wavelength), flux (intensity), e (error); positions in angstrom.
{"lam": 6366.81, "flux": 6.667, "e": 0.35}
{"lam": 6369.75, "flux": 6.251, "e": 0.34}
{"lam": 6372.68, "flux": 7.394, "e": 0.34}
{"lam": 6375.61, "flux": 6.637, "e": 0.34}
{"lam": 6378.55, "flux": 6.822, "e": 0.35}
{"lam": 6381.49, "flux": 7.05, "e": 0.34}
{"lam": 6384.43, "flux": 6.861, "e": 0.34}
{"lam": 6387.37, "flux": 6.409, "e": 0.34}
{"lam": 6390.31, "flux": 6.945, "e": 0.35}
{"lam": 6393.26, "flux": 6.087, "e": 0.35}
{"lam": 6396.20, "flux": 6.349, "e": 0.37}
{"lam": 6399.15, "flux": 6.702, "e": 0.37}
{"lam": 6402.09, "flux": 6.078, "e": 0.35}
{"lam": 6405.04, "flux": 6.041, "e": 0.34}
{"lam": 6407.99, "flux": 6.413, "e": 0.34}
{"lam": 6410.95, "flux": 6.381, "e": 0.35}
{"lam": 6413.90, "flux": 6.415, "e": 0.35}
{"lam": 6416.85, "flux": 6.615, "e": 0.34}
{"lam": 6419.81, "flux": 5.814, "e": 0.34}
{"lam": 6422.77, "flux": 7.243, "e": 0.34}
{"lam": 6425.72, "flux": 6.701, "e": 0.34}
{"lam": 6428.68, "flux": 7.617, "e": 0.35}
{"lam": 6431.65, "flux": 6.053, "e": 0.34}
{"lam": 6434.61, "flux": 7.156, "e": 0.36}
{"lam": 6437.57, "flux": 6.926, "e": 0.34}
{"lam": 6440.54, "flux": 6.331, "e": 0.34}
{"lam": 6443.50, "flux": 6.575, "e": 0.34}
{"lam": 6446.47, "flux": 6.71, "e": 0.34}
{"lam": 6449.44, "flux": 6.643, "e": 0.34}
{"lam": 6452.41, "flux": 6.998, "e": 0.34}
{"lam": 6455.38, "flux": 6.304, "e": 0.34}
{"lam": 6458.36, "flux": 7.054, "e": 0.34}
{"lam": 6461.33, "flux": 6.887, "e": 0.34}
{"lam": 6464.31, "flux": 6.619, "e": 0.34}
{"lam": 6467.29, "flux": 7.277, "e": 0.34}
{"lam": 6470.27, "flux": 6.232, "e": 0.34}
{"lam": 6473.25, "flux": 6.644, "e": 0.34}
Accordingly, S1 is 6.053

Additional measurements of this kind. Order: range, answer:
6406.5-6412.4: 6.381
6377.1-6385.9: 6.822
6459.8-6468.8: 6.619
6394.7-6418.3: 6.041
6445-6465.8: 6.304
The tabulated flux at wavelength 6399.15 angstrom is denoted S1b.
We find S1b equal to 6.702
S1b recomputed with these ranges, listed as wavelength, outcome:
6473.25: 6.644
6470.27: 6.232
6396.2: 6.349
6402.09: 6.078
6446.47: 6.71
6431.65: 6.053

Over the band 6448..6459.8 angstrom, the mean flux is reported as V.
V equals 6.75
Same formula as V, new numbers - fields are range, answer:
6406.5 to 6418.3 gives 6.45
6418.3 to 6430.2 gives 6.84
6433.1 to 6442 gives 6.8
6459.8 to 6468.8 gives 6.93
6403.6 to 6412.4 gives 6.27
